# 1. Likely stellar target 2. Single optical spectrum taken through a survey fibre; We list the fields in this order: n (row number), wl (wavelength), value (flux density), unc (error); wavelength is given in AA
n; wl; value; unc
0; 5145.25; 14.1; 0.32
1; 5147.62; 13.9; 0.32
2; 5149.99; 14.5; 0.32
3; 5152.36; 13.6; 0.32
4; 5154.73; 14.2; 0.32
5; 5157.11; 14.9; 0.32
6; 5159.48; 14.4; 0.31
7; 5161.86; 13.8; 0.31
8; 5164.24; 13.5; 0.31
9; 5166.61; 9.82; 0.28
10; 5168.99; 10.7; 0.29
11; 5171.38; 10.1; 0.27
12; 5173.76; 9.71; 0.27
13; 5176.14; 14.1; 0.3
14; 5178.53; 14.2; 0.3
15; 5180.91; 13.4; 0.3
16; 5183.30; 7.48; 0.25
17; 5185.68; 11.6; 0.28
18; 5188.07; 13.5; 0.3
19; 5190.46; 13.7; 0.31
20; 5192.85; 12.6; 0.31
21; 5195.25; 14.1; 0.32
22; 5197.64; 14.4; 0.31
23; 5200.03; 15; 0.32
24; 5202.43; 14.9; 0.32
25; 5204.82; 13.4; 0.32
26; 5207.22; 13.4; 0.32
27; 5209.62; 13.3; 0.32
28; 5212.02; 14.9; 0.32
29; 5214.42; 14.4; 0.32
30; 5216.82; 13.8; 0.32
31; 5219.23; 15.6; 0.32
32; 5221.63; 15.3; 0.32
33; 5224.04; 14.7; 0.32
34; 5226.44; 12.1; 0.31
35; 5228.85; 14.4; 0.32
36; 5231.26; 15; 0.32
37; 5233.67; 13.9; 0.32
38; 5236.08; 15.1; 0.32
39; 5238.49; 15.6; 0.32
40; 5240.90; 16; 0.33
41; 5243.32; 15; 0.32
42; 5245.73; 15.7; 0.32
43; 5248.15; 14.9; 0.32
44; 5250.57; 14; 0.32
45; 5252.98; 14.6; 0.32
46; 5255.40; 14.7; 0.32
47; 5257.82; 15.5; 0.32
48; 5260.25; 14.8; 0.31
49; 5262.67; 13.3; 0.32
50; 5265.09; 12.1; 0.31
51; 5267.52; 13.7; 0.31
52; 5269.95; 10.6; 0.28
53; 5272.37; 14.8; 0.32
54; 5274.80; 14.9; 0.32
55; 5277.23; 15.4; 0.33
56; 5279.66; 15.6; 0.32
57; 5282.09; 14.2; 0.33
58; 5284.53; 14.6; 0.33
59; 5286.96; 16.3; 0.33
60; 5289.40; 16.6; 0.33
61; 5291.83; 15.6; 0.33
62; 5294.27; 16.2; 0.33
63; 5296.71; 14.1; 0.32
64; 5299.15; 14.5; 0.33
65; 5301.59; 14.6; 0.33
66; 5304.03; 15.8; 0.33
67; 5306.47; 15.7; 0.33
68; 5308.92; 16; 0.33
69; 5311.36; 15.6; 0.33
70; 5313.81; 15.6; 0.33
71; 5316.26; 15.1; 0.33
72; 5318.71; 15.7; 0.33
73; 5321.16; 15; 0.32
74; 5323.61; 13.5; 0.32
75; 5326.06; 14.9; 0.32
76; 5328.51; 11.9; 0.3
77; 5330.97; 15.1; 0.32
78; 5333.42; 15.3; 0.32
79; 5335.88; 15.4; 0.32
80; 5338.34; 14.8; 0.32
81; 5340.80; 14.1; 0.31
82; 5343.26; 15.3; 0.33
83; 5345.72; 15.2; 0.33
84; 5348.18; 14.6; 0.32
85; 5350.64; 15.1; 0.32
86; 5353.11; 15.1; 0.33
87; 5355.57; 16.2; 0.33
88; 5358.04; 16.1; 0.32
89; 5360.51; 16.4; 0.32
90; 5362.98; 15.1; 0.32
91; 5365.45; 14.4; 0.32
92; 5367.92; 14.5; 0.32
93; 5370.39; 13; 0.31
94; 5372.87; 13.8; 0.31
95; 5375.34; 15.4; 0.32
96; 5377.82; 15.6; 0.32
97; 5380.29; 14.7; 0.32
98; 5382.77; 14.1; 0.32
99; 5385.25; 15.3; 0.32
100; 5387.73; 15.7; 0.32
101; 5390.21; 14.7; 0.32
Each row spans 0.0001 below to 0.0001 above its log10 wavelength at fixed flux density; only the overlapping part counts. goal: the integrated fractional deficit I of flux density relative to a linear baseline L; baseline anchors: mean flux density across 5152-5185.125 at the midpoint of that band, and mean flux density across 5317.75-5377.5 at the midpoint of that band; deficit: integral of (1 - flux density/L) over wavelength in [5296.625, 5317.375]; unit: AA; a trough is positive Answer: -1.46 AA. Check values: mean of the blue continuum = 12.4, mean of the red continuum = 14.8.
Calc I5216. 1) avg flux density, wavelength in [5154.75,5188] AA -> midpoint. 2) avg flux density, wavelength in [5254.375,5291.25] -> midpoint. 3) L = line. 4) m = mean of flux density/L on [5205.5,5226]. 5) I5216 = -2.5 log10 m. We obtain -0.085 mag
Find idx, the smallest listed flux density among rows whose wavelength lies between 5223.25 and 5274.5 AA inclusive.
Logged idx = 10.6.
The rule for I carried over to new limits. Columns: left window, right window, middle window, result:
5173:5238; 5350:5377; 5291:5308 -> -0.9 AA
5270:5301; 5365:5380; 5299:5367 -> -1.6 AA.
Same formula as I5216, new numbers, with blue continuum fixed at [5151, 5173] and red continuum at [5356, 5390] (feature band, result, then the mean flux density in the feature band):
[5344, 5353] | -0.02 mag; 15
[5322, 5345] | 0.00 mag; 14.5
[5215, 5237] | -0.08 mag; 14.4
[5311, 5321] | -0.08 mag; 15.4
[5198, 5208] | -0.08 mag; 14.2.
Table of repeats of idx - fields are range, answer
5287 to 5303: 14.1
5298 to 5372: 11.9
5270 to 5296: 14.2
